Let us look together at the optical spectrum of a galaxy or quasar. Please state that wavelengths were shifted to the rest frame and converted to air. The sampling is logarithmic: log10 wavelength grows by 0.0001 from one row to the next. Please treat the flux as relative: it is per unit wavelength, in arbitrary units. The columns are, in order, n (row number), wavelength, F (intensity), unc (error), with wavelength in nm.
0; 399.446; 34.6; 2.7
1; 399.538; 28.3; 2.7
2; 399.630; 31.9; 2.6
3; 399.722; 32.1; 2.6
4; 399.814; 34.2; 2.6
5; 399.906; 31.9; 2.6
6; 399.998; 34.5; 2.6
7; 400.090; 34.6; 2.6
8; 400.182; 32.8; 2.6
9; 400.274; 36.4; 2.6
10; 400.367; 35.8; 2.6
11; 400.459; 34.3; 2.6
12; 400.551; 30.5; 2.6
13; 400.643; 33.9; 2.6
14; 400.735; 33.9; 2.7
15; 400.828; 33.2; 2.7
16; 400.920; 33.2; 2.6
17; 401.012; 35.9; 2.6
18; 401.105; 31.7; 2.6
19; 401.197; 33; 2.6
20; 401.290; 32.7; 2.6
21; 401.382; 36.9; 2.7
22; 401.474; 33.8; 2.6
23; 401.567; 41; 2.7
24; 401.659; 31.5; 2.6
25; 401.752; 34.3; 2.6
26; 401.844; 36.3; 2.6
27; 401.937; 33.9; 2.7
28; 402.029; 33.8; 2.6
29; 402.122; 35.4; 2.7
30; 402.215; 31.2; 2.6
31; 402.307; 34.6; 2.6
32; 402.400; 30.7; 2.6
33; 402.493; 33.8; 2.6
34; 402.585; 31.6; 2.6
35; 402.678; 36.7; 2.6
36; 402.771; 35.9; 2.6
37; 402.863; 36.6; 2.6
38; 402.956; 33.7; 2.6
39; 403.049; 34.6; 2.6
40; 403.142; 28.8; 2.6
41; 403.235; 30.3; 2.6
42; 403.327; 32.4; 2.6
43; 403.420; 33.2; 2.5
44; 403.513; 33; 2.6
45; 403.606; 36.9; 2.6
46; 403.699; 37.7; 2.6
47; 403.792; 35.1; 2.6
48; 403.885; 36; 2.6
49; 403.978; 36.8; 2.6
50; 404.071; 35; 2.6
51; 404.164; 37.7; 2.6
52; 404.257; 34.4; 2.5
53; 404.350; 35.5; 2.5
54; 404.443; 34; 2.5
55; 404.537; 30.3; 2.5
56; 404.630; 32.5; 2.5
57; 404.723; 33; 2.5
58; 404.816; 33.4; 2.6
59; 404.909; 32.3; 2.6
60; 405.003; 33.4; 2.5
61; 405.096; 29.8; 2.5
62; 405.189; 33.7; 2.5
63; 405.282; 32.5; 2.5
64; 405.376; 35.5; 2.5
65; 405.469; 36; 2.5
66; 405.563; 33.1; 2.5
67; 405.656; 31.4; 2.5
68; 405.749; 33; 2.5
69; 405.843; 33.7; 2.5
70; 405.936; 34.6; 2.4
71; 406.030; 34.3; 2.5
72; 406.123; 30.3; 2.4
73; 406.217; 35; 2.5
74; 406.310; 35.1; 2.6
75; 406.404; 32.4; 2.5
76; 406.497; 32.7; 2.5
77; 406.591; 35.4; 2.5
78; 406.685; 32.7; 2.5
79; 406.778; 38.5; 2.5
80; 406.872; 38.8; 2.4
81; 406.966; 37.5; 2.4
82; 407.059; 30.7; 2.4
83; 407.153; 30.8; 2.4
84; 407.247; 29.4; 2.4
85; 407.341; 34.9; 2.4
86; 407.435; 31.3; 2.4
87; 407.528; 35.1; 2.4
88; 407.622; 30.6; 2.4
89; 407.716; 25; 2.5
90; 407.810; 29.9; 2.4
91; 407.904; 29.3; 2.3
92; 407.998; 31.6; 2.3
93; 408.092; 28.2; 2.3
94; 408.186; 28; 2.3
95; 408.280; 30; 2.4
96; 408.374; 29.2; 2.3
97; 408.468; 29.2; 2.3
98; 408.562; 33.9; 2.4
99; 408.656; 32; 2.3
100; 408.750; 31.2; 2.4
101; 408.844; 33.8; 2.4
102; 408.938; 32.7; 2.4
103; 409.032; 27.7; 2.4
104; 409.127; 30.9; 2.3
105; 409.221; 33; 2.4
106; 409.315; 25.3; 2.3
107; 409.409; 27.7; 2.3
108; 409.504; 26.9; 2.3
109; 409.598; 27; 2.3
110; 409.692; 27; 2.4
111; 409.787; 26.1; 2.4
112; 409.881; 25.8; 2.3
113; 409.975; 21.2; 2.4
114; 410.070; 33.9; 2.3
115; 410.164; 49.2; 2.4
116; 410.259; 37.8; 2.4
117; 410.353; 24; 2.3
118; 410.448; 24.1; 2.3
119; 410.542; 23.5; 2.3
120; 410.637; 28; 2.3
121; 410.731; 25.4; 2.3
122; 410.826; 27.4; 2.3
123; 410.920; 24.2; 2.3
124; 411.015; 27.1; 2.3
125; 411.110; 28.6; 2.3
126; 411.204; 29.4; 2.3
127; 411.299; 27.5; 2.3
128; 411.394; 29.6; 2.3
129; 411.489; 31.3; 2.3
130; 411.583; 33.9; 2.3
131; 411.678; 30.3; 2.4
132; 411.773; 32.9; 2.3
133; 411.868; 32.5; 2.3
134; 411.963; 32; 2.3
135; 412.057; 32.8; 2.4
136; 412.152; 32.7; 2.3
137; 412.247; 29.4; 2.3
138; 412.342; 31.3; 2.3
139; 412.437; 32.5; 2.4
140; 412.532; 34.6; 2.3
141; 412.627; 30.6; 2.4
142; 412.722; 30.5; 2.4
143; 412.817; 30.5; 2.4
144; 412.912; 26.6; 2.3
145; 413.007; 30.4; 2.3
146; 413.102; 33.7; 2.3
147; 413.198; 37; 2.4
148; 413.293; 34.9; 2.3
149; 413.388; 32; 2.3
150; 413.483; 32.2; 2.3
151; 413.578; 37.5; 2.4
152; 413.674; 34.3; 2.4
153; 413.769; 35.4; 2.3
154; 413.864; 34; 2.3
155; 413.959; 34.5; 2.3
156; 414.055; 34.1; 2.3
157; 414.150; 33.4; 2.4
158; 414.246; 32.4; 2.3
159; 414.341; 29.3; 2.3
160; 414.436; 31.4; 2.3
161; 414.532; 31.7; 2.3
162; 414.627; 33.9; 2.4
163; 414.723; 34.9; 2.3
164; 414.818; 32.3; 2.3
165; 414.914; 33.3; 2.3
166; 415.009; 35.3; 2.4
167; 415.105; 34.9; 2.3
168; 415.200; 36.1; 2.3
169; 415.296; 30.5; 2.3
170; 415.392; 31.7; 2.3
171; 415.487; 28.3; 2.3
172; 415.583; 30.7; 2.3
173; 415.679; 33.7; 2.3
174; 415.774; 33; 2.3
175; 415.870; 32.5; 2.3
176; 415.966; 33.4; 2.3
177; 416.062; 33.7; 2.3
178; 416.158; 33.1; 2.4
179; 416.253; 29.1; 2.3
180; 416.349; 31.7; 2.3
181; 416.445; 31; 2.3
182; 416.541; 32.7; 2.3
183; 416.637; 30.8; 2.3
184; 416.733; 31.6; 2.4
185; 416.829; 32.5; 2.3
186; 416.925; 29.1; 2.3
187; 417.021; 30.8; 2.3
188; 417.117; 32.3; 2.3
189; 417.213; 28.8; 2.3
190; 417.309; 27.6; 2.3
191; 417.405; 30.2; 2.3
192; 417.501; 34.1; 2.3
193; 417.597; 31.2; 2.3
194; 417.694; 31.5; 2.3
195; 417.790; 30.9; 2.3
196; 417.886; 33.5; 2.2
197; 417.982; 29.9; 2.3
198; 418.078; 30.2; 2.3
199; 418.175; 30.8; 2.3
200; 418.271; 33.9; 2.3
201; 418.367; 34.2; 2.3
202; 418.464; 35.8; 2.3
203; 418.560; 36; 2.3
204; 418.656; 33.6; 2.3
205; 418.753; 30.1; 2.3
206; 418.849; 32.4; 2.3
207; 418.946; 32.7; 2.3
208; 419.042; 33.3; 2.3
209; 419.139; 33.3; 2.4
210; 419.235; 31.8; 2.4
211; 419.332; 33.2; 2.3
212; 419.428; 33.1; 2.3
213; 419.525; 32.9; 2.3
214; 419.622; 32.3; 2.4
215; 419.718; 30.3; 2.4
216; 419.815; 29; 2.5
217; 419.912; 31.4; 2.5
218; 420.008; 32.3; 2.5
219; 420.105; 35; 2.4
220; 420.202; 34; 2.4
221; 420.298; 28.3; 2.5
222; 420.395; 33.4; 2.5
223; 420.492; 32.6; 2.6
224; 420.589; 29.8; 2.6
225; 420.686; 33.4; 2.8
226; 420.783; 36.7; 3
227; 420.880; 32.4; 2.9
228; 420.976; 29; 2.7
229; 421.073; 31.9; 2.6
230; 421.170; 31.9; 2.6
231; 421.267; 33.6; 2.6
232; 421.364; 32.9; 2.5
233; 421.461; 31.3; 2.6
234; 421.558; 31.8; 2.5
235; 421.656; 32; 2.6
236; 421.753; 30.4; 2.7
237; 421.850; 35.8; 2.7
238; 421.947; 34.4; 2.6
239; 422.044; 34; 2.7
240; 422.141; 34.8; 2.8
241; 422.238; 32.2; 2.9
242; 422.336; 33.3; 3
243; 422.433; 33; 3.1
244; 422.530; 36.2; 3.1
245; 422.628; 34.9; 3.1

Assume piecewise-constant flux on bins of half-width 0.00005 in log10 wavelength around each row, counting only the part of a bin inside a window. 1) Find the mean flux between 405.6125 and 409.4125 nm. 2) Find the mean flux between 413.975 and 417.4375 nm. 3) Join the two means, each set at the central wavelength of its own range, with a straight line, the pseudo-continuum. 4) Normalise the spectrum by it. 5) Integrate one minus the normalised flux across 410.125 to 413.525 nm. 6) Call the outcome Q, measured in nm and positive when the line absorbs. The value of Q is 0.12 nm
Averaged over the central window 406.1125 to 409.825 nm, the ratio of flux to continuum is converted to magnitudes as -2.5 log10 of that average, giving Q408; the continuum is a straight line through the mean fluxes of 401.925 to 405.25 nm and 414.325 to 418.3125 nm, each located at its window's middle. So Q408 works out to 0.07 mag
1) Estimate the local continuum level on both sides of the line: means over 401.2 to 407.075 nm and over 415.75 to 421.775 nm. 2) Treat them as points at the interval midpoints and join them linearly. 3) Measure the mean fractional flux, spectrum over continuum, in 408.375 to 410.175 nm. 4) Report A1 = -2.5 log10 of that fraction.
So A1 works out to 0.12 mag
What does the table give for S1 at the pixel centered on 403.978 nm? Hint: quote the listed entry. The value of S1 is 36.8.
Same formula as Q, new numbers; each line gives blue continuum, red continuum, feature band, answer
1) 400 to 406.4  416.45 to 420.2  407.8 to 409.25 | 0.11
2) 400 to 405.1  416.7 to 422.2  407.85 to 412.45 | 0.48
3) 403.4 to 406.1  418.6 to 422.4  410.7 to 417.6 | 0.28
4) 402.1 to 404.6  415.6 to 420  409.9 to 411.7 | 0.21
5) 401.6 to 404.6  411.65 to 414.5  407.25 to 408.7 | 0.12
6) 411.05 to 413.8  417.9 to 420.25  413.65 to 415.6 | -0.05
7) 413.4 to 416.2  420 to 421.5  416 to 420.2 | 0.10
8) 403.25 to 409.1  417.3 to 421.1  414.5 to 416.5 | -0.01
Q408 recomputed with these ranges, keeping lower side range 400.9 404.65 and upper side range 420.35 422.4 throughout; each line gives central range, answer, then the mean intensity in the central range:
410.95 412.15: 0.098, 30.6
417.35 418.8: 0.021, 32.4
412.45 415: 0.014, 32.9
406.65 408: 0.047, 32.4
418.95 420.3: 0.019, 32.3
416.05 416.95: 0.054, 31.5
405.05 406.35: 0.018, 33.4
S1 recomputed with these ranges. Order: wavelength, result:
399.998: 34.5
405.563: 33.1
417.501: 34.1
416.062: 33.7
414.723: 34.9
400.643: 33.9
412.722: 30.5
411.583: 33.9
